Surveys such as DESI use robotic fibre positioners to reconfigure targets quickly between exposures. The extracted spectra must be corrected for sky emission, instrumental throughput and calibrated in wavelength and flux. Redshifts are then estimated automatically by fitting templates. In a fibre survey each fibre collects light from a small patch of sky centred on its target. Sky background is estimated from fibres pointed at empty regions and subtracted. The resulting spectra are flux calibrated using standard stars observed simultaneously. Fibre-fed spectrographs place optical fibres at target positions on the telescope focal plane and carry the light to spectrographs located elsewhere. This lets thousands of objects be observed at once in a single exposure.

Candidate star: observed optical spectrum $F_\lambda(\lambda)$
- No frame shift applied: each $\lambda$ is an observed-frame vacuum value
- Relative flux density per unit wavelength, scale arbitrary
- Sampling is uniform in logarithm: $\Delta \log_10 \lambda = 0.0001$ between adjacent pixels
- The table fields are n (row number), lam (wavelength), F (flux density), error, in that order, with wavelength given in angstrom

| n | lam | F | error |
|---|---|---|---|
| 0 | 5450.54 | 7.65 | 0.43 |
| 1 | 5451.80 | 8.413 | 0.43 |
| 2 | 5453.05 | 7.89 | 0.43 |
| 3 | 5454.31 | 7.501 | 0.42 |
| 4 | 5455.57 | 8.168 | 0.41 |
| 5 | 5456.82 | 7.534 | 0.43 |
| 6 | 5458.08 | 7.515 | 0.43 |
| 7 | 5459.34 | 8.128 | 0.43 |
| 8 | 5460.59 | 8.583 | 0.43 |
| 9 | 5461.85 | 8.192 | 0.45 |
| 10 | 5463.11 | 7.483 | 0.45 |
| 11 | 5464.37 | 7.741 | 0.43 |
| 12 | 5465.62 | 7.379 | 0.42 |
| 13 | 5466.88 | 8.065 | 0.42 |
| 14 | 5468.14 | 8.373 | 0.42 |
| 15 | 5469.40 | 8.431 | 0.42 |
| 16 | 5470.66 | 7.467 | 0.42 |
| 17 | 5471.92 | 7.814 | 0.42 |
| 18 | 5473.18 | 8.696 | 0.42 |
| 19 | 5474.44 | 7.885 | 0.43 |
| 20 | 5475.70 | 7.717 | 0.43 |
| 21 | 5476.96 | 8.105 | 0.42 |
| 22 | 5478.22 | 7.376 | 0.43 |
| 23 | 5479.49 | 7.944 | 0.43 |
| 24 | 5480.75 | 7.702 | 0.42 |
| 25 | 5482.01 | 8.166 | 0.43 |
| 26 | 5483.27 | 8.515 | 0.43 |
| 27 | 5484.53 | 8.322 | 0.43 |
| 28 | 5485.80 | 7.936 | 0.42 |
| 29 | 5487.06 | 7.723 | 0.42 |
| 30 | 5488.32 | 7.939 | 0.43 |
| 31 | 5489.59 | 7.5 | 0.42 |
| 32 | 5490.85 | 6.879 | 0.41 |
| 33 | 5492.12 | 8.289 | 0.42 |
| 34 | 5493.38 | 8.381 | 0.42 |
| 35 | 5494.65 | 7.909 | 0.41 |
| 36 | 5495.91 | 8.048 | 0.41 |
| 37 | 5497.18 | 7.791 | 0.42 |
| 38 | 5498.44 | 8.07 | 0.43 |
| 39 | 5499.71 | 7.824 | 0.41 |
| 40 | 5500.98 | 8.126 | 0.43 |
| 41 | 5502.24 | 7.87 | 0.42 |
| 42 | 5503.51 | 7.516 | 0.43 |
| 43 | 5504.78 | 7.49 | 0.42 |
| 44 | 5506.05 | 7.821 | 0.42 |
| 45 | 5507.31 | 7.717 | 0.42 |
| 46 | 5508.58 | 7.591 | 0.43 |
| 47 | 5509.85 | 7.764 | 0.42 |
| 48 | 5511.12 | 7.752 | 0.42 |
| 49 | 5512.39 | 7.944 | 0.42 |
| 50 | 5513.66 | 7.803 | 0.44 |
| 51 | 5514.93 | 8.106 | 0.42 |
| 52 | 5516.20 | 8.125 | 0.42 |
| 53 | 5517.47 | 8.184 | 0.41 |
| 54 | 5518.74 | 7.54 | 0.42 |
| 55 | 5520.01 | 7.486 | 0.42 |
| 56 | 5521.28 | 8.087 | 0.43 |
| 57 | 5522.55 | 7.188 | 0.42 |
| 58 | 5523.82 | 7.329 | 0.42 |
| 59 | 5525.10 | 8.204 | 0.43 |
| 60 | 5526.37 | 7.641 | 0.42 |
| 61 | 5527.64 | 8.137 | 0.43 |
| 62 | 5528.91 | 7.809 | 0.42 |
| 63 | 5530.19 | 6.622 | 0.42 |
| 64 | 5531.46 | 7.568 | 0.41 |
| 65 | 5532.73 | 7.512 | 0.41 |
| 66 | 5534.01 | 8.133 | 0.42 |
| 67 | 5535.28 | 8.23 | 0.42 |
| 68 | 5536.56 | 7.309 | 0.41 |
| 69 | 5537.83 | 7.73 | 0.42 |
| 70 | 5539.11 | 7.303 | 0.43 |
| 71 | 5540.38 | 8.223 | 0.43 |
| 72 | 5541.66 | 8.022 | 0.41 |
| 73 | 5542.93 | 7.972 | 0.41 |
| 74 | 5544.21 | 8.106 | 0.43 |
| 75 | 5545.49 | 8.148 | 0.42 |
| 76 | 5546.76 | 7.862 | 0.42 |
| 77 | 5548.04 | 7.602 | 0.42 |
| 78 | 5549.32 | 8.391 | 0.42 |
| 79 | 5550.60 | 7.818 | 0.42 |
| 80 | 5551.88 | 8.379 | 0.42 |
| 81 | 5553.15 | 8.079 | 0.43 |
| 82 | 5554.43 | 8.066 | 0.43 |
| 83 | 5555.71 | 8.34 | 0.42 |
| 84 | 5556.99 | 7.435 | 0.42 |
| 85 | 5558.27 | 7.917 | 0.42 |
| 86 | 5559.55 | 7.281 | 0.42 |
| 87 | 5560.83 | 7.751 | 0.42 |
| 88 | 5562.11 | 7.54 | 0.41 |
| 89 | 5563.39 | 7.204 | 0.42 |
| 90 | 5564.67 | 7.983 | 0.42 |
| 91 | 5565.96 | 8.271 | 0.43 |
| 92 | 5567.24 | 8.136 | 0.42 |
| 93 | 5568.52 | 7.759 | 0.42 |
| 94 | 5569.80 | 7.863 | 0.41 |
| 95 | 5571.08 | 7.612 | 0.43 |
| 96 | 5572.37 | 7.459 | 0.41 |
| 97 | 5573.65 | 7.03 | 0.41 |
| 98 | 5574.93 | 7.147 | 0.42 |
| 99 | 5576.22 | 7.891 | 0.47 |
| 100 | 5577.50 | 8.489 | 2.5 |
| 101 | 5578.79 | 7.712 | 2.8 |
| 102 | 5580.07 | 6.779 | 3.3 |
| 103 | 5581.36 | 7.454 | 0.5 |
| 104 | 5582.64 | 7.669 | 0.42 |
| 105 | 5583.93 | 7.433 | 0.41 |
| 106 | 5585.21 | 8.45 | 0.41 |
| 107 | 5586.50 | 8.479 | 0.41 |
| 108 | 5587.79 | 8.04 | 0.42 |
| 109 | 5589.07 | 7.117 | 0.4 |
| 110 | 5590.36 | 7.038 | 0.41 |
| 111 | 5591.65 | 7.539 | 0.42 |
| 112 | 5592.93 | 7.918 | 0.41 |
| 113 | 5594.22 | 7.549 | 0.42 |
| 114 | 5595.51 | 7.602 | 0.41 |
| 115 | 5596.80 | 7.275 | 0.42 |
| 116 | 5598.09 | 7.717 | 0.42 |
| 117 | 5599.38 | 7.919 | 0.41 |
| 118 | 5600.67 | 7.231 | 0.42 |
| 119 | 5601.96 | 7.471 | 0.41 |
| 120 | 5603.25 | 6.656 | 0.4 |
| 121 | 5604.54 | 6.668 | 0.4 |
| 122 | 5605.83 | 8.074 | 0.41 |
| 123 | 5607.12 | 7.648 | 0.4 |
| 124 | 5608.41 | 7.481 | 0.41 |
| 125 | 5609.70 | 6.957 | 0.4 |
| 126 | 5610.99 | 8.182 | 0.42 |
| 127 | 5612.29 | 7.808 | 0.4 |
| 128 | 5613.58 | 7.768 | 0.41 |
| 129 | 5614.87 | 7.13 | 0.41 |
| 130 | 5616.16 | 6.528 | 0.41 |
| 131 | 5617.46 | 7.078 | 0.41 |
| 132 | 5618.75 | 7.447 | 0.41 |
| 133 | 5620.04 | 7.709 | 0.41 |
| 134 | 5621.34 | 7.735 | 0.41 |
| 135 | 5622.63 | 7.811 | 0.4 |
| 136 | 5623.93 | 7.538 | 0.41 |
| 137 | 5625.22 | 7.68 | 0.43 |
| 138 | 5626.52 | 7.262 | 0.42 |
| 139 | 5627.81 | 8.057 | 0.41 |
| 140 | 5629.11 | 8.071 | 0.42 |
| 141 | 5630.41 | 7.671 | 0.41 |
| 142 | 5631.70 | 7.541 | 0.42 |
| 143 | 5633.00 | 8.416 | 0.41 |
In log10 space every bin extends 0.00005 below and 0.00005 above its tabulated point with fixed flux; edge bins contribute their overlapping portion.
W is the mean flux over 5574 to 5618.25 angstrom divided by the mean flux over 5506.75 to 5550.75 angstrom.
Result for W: 0.96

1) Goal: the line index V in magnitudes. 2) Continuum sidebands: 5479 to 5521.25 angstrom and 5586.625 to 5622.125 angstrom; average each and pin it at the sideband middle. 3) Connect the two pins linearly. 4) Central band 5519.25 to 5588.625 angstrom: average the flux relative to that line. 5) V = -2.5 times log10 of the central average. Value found -0.016 mag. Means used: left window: 7.88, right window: 7.47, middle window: 7.78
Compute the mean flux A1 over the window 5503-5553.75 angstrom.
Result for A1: 7.81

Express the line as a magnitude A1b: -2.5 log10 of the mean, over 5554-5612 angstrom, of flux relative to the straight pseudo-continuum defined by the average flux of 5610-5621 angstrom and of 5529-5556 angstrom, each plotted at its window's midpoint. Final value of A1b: 0.00 mag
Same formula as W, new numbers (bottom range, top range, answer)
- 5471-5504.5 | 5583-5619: 0.95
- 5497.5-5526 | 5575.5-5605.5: 0.97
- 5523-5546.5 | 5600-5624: 0.95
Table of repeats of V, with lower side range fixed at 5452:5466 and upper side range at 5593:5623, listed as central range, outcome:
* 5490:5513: -0.010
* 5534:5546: -0.037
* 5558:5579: -0.020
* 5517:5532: 0.005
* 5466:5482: -0.020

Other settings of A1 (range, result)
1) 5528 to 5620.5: 7.66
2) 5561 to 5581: 7.66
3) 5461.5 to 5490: 7.93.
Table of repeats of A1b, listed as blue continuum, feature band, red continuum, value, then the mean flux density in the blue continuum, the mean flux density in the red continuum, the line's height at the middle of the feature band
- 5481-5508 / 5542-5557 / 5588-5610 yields -0.05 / 7.89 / 7.42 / 7.65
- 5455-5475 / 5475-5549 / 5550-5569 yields 0.01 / 7.97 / 7.87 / 7.92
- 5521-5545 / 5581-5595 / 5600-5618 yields -0.04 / 7.74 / 7.34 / 7.45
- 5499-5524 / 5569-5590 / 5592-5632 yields -0.01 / 7.77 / 7.52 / 7.6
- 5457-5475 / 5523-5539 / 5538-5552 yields 0.04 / 7.97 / 7.96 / 7.96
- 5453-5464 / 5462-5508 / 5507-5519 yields 0.00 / 7.88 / 7.86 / 7.87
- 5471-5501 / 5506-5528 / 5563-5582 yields 0.01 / 7.93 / 7.66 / 7.83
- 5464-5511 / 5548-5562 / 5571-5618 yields -0.04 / 7.89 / 7.51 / 7.65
